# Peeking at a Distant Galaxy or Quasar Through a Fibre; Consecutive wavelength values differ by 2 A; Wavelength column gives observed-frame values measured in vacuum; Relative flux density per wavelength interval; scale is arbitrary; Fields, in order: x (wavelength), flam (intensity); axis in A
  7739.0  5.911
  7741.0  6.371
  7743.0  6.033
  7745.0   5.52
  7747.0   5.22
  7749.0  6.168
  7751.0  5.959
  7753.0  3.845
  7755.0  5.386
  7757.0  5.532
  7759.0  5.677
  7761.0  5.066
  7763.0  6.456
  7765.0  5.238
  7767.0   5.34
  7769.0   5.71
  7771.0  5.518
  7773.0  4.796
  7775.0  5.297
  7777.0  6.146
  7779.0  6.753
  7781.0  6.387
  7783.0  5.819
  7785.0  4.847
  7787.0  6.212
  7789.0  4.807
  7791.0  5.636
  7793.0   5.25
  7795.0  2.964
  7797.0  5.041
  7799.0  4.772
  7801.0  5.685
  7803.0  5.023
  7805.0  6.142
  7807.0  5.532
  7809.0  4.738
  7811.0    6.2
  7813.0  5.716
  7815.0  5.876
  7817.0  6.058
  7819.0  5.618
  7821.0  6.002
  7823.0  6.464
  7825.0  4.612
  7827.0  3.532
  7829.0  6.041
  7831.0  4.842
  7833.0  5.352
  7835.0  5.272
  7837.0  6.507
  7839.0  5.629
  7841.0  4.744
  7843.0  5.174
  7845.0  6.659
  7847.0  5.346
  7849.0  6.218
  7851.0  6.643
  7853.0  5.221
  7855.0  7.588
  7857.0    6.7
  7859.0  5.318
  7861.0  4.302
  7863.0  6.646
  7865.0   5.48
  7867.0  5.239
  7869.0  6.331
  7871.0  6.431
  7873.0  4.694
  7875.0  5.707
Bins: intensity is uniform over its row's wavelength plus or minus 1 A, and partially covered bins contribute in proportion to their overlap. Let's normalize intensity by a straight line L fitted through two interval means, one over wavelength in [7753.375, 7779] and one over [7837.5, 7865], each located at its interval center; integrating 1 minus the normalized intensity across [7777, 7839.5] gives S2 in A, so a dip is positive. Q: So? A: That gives 2.4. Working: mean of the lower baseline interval 5.52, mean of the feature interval 5.47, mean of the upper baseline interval 5.86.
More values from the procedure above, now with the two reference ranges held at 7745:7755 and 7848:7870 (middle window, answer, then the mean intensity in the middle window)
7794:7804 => 1.6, 4.7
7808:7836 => 1.5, 5.45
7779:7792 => -0.4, 5.71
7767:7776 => 0.2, 5.33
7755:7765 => -0.4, 5.61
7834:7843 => 0.5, 5.5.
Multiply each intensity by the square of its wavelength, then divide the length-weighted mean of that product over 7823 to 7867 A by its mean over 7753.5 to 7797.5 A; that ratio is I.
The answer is 1.1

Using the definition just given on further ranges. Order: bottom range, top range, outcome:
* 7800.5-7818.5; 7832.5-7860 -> 1.05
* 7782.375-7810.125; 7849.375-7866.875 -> 1.17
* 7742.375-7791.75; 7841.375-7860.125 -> 1.11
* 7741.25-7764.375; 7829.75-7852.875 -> 1.04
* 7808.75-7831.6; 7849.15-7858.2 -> 1.19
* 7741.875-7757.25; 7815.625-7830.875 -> 1.02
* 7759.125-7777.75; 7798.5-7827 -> 1.02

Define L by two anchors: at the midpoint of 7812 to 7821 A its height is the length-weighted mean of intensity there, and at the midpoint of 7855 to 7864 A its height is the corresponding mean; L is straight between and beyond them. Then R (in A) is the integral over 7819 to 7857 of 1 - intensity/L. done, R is 1.3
